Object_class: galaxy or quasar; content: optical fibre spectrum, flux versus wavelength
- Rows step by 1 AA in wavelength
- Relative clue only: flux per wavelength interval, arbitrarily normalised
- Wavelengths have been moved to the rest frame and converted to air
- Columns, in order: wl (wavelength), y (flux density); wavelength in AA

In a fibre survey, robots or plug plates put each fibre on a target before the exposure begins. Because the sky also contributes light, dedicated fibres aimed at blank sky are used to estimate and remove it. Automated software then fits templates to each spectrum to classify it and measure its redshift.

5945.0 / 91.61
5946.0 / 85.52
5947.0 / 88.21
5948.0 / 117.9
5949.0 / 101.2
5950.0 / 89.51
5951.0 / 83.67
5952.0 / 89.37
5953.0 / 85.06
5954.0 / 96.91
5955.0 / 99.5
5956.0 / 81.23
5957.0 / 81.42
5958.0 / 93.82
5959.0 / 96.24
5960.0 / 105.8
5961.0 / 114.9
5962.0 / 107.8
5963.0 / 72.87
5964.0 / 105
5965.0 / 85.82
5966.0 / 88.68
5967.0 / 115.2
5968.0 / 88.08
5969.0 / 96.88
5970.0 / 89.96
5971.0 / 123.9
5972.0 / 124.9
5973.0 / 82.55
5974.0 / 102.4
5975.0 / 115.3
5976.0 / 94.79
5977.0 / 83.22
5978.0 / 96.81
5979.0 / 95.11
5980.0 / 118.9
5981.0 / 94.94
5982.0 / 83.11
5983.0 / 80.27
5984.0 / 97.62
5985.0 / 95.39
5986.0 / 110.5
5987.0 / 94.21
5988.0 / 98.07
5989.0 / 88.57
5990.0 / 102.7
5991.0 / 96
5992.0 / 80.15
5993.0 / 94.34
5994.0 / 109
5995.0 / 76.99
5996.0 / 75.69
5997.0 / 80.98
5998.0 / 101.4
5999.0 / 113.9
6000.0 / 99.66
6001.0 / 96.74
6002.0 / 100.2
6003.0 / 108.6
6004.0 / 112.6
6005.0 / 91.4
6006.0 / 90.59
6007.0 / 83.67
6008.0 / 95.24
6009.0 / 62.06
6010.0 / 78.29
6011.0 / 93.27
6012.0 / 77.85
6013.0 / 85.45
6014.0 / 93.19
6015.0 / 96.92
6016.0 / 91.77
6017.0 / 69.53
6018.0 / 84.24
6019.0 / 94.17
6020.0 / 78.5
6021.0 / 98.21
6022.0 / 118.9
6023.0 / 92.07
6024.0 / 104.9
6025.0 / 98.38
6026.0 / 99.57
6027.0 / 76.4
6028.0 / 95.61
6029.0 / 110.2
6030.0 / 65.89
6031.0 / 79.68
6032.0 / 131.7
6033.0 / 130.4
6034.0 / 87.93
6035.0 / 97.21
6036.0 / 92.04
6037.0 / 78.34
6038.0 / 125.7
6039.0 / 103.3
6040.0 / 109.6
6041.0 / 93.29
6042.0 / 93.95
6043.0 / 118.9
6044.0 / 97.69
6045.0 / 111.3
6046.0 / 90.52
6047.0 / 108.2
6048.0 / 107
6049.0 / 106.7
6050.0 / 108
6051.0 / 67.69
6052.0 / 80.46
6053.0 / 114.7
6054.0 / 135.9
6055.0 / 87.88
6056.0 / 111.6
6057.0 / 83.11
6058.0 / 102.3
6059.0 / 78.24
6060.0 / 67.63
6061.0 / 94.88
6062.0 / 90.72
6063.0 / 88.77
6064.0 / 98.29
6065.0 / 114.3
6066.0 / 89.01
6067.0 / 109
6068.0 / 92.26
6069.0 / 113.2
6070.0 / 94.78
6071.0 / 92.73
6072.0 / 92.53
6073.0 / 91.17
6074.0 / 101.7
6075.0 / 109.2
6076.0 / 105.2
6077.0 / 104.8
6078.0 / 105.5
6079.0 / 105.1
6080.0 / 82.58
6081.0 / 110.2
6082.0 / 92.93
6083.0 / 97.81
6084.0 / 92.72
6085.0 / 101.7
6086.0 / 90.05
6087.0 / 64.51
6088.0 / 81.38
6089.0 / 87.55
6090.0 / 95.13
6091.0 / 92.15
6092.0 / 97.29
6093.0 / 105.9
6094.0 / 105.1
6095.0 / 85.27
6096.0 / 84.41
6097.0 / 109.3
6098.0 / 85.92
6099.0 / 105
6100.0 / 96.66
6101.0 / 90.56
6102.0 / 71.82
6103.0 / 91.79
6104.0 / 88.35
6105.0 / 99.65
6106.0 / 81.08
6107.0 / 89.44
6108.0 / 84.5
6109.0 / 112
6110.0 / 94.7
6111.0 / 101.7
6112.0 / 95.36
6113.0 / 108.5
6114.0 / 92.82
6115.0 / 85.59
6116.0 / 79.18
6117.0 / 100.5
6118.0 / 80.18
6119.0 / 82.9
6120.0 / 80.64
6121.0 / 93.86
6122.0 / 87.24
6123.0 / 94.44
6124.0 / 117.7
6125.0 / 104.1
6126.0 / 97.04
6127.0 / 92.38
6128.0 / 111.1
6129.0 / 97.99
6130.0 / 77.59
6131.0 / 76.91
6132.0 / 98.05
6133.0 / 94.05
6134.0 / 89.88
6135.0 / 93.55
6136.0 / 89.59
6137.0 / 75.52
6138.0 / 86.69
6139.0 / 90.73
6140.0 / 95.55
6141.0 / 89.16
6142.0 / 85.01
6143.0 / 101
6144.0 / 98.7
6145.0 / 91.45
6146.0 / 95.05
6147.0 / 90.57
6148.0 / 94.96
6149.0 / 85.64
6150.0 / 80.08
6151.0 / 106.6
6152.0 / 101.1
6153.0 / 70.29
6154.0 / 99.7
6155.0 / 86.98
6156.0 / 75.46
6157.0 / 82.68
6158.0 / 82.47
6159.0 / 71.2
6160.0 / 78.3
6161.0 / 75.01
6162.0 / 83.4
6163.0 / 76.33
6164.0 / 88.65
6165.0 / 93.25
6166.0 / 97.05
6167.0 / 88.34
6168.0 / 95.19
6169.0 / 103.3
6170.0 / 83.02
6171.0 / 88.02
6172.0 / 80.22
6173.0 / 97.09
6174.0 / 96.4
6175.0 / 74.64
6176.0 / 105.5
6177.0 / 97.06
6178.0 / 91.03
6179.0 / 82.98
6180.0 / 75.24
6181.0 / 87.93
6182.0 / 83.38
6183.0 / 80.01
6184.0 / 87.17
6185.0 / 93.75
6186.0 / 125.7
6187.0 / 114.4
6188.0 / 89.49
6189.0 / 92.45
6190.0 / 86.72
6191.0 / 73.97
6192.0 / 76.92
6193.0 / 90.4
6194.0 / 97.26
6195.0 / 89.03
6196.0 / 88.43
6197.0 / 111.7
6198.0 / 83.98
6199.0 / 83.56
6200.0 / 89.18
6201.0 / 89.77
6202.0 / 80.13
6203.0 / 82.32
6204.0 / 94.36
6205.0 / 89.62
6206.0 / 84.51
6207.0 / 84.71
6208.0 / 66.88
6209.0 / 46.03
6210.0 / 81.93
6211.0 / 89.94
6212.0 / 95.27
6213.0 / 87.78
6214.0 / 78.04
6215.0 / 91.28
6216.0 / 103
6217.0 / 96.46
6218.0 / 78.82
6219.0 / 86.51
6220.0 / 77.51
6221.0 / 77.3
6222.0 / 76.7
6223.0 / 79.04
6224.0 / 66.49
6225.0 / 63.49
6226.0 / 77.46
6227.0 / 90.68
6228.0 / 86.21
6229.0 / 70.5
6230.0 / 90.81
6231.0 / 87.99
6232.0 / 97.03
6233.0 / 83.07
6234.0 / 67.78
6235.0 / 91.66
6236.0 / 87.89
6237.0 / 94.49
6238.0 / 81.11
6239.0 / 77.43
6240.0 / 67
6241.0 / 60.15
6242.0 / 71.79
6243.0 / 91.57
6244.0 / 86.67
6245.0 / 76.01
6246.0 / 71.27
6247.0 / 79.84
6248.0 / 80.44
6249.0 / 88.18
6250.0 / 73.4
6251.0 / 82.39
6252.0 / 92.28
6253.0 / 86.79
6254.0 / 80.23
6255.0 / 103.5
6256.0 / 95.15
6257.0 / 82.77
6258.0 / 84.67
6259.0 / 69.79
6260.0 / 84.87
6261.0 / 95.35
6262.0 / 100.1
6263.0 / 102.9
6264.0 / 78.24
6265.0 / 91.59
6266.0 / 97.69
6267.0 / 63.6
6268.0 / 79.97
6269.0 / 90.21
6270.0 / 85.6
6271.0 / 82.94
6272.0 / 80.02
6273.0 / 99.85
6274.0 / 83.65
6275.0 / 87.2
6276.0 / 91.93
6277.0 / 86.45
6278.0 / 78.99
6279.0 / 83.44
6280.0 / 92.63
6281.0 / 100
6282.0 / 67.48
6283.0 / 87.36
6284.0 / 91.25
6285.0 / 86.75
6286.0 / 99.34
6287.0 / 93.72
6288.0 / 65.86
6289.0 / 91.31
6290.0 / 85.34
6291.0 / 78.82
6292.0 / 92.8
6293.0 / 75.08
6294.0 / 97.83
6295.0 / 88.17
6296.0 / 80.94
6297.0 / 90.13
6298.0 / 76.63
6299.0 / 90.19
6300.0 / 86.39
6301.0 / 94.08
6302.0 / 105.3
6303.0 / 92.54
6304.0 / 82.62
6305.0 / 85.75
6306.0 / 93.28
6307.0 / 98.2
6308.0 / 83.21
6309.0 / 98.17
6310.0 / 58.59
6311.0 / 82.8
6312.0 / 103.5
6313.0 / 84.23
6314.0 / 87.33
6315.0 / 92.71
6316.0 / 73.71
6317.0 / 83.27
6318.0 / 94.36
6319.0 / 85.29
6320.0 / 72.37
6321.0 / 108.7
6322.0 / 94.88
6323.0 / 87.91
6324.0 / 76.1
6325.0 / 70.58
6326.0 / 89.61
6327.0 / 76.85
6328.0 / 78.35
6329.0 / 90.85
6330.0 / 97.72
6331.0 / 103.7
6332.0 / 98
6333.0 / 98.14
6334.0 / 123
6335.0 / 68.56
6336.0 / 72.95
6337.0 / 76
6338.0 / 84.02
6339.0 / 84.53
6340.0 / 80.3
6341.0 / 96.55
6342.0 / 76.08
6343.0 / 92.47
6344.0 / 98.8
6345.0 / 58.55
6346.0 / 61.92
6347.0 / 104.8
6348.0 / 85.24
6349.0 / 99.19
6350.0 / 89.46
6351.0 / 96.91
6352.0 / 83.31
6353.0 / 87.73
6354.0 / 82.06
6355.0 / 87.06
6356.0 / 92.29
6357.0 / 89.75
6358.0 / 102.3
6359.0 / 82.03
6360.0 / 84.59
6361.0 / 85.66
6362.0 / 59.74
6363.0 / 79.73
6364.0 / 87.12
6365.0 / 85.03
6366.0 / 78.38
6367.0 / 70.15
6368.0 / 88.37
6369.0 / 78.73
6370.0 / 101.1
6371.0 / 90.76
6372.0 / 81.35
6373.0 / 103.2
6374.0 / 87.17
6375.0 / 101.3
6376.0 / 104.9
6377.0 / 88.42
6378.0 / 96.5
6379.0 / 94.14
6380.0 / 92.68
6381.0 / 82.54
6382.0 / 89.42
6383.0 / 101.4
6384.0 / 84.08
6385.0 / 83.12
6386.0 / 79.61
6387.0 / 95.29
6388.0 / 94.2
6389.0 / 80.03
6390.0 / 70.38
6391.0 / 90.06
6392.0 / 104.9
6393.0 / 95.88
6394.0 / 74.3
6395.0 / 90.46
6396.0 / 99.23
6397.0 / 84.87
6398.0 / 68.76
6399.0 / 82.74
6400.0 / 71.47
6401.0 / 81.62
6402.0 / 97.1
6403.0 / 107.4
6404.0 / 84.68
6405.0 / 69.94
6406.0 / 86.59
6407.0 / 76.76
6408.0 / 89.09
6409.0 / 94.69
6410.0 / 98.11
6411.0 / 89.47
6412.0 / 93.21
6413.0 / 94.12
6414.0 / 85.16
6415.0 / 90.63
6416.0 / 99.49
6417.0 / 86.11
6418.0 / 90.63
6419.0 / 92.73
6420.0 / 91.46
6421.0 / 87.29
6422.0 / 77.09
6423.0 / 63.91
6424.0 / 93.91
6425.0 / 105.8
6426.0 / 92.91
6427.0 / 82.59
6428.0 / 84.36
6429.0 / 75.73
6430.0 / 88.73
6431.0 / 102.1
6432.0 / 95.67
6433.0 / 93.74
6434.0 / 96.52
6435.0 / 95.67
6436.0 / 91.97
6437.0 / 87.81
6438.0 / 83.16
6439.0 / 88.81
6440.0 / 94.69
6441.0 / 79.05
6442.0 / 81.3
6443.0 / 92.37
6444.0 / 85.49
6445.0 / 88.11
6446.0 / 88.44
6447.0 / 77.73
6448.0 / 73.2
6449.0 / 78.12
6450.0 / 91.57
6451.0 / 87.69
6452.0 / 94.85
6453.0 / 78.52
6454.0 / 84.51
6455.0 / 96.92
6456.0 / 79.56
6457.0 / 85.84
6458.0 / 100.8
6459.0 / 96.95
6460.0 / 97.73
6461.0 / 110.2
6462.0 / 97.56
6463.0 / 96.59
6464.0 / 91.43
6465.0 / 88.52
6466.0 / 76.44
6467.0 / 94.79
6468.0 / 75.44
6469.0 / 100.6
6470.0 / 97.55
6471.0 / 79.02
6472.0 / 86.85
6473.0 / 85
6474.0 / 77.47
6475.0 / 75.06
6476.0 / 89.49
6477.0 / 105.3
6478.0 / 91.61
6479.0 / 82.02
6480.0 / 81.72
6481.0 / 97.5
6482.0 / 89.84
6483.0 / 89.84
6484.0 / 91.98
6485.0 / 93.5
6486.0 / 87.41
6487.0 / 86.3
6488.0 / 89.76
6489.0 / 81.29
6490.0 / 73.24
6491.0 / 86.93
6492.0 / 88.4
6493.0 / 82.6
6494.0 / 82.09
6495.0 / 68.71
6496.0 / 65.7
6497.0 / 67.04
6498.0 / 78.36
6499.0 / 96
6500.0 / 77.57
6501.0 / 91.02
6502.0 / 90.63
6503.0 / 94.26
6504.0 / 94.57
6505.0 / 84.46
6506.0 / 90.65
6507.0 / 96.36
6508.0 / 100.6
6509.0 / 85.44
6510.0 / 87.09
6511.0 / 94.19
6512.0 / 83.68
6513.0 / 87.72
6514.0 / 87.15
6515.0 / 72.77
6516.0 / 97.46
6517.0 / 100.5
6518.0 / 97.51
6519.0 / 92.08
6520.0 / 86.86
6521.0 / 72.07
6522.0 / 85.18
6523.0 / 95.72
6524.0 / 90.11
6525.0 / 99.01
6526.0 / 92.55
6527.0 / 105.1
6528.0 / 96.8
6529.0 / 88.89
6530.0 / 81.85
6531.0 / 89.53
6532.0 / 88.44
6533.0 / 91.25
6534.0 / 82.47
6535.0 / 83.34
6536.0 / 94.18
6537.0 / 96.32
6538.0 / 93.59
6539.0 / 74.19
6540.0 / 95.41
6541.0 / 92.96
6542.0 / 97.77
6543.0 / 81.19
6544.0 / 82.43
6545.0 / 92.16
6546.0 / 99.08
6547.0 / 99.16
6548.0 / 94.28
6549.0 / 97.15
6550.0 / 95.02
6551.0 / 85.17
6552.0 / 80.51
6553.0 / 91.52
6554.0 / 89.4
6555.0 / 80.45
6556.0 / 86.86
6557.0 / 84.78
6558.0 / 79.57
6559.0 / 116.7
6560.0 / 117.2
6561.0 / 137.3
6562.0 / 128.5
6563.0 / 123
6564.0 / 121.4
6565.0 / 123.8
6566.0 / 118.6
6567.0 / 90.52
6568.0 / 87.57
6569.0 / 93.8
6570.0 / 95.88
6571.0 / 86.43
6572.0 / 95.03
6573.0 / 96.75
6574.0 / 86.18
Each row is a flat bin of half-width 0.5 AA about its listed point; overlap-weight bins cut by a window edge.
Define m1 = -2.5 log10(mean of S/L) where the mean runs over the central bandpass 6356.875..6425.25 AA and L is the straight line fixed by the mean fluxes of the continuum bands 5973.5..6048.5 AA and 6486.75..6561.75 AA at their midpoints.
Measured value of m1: 0.04 mag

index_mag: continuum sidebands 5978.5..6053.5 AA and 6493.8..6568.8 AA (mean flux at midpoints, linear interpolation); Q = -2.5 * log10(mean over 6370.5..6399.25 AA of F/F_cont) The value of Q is 0.05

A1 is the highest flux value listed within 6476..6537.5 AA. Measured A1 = 105.3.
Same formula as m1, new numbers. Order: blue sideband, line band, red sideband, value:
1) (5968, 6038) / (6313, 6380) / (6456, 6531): 0.039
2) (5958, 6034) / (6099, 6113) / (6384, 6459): 0.004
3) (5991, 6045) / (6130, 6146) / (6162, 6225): -0.006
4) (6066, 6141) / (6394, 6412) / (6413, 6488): 0.038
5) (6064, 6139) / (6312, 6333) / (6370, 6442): 0.031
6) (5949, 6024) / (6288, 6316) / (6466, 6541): 0.037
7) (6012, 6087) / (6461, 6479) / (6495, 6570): 0.048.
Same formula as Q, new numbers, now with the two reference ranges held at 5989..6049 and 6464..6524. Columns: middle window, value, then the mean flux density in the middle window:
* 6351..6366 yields 0.05 mag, 85.1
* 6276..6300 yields 0.05 mag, 86.2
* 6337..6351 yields 0.05 mag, 85.6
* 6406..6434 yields -0.01 mag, 89.5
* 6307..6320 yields 0.06 mag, 85.6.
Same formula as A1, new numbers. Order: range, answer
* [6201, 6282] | 103.5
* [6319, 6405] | 123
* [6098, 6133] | 117.7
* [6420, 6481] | 110.2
